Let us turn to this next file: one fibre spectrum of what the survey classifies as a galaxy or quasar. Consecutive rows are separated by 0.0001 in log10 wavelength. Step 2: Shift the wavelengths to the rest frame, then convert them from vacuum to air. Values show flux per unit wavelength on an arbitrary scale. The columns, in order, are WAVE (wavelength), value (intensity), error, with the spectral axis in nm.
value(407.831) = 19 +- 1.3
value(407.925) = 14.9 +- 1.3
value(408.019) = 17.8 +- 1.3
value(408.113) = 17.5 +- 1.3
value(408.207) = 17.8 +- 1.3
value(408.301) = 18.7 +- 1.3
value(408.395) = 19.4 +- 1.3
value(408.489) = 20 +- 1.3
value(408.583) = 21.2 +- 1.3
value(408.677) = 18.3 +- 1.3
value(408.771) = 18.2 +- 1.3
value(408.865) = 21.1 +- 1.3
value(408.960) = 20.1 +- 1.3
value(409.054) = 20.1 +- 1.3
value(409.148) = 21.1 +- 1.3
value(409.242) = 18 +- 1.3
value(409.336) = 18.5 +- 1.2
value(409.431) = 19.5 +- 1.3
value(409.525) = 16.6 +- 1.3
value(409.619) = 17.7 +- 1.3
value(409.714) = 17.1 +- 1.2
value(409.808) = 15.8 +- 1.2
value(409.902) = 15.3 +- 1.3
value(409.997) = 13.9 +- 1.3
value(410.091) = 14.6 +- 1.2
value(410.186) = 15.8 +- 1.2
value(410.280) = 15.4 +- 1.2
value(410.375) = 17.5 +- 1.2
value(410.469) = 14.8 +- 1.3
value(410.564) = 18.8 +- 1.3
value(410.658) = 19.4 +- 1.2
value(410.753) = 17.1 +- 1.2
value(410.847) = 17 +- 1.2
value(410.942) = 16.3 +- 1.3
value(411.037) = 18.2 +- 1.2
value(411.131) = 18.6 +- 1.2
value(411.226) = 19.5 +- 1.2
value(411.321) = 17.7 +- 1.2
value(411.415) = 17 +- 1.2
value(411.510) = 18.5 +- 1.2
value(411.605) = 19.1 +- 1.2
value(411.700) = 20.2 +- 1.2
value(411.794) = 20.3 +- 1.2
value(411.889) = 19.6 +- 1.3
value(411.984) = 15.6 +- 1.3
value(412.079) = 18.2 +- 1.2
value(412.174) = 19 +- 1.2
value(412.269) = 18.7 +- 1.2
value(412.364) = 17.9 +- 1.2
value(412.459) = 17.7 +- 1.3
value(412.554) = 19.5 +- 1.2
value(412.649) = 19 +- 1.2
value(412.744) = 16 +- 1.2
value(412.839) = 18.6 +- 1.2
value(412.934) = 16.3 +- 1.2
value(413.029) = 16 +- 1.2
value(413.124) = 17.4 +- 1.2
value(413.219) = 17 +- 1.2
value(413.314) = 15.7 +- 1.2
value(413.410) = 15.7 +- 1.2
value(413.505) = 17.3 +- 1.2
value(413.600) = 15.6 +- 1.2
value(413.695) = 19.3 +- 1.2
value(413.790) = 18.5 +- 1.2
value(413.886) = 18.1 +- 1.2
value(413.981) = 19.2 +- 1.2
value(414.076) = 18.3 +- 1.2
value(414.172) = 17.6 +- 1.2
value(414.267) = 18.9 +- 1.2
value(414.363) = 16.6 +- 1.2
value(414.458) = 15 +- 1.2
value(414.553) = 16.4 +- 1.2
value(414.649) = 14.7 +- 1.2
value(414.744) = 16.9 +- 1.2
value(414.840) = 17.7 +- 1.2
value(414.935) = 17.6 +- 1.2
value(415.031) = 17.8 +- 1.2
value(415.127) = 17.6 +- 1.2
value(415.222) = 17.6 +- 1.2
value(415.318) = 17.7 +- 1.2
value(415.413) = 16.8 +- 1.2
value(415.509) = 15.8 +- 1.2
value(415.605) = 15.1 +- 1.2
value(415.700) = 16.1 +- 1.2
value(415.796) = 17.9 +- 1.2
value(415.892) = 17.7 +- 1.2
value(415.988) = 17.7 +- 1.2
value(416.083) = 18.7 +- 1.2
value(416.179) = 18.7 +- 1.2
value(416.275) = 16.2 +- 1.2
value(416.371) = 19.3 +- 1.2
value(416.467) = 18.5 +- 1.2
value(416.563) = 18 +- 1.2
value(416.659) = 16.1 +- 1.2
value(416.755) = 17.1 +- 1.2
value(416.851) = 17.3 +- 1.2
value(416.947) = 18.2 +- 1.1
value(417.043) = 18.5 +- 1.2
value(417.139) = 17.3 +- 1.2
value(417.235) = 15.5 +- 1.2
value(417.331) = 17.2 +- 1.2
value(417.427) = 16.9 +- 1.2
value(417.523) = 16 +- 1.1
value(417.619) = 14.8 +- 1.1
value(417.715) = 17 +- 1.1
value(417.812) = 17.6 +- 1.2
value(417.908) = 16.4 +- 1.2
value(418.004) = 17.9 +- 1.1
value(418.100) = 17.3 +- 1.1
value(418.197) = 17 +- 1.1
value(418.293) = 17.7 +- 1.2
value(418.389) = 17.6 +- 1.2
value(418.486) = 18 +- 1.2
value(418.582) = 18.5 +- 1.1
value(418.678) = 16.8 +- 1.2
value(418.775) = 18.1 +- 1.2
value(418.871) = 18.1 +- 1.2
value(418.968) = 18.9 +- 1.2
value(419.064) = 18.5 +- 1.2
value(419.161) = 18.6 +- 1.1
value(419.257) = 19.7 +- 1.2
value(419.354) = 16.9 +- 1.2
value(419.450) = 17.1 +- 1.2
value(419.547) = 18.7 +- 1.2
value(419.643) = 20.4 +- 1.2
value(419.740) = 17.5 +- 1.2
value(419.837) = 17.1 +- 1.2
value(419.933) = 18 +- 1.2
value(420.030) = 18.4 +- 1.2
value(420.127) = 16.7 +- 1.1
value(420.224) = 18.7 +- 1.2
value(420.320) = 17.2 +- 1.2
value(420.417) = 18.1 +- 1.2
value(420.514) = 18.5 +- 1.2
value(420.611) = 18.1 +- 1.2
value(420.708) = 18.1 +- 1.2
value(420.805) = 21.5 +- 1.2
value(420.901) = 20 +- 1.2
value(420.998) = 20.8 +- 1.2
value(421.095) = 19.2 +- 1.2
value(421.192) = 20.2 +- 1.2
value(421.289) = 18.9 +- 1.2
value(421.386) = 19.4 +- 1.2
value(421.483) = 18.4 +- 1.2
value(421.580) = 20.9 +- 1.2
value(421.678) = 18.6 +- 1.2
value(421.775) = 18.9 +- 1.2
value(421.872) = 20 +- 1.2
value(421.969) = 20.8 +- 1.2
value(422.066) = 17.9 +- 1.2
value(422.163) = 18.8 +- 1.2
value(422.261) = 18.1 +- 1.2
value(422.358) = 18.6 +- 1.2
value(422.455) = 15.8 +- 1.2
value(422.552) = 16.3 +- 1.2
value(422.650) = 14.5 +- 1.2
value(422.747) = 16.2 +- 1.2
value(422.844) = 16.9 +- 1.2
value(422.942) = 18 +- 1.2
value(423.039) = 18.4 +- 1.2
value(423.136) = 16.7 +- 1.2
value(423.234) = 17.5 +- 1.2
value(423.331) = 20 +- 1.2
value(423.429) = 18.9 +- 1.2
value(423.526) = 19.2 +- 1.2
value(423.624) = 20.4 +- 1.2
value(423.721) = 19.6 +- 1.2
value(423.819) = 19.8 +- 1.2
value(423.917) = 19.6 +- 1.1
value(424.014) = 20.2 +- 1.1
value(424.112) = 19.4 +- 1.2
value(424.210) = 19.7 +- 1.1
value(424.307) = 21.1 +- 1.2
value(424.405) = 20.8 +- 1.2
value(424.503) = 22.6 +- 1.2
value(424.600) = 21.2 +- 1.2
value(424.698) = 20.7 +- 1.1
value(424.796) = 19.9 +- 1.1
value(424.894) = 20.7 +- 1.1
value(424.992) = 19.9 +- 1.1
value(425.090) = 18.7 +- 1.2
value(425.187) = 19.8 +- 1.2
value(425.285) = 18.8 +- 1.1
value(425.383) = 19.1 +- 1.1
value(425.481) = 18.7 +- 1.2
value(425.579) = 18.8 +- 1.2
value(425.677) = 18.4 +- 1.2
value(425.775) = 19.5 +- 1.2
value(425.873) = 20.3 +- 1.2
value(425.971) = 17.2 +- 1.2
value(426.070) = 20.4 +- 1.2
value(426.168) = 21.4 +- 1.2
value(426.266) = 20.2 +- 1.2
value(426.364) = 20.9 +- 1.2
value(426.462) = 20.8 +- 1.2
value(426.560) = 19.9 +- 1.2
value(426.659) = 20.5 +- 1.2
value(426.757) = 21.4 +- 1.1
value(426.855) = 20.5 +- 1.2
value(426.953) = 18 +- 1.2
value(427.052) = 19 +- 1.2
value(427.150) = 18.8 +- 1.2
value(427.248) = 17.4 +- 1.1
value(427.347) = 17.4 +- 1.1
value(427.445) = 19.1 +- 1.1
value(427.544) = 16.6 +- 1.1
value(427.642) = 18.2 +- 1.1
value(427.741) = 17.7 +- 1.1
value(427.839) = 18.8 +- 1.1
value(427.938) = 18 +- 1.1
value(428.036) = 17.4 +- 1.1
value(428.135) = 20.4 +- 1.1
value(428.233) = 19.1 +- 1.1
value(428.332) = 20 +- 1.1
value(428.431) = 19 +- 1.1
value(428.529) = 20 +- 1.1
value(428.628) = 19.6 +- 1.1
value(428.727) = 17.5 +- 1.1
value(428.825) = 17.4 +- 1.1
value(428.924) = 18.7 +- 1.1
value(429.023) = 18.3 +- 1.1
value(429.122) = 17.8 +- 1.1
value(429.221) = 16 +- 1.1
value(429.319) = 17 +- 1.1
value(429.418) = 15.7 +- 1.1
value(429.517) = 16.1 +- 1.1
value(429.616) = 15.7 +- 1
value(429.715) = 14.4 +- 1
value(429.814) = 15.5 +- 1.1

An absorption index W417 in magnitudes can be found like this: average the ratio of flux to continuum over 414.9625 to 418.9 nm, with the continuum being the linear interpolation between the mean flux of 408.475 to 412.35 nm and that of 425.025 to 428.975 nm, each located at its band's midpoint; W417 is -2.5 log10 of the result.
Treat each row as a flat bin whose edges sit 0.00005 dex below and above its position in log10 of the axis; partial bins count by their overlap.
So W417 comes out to 0.07 mag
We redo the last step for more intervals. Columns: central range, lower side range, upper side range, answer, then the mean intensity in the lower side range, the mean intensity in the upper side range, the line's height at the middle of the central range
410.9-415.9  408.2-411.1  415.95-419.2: 0.01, 17.9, 17.5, 17.7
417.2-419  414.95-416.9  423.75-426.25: 0.05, 17.4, 19.9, 18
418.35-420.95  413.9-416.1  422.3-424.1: -0.03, 17.2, 18.2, 17.7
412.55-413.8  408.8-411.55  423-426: 0.05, 17.6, 19.6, 18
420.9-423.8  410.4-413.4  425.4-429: 0.01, 17.9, 19.1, 18.7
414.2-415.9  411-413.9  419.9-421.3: 0.08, 17.9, 18.8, 18.2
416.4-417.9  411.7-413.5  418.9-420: 0.06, 17.7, 18.3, 18.1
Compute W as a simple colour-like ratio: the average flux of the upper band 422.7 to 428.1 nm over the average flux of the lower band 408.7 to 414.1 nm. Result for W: 1.1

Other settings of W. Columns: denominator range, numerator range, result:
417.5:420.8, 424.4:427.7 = 1.10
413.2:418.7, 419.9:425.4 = 1.10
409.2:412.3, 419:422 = 1.07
